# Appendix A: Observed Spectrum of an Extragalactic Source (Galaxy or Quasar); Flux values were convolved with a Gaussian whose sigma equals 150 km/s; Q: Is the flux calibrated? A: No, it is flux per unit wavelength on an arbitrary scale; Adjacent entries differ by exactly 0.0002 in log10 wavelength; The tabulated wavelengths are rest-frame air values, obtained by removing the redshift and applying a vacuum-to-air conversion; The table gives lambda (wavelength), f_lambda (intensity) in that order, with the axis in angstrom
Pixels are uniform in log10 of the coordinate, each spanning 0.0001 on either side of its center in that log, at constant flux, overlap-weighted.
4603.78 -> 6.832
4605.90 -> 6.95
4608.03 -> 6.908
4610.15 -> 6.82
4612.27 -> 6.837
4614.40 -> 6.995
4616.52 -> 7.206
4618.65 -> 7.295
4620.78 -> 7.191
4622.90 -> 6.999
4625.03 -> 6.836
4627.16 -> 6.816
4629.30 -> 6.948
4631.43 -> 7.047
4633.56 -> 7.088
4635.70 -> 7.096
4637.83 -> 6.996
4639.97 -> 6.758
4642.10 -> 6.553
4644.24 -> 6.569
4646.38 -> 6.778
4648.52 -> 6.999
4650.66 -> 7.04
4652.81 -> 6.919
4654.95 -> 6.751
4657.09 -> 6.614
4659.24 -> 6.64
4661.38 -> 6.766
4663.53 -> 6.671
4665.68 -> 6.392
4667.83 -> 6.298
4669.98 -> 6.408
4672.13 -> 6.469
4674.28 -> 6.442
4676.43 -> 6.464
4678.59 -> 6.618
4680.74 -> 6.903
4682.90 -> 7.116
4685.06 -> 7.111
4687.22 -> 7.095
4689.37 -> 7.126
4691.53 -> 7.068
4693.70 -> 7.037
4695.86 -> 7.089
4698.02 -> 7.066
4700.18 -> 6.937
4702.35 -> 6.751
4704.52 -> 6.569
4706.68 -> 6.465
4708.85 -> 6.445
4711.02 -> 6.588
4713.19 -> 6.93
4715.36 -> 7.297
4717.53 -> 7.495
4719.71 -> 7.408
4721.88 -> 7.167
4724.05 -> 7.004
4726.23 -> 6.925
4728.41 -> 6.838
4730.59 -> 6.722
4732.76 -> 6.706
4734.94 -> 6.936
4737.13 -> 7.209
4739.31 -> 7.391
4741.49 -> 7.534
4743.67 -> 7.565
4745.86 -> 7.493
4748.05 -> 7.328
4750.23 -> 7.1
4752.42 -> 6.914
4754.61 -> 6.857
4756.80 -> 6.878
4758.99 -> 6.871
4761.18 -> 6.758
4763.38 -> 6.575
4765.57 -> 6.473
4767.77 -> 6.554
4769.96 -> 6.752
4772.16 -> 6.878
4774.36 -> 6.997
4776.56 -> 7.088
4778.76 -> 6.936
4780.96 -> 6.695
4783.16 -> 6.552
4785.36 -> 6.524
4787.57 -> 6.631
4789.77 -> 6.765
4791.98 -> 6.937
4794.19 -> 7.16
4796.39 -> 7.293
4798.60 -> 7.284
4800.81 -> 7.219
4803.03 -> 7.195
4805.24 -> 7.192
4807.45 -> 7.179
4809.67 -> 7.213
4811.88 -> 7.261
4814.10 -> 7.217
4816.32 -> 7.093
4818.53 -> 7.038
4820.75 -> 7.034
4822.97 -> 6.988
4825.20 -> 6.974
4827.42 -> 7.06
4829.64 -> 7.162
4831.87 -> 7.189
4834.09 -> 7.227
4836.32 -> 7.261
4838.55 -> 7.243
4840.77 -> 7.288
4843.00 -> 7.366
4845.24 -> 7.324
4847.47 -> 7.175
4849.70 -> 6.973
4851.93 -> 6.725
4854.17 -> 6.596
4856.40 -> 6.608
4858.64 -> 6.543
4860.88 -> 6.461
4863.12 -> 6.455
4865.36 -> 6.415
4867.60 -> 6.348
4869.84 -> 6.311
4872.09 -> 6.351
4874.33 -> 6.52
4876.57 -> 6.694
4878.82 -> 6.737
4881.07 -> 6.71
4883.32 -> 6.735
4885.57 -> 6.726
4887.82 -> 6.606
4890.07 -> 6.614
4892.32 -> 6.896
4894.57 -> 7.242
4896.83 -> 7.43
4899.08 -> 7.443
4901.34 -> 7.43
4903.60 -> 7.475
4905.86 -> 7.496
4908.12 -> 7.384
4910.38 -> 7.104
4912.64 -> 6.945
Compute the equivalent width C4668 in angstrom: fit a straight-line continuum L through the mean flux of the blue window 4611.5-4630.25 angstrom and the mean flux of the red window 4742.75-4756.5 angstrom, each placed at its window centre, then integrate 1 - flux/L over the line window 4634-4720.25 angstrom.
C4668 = 3.3 angstrom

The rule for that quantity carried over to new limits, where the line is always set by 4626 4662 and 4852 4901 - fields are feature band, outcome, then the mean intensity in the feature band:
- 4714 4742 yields -1.3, 7.12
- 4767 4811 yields -1.3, 6.96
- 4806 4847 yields -2.7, 7.17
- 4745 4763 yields -0.6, 7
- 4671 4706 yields -0.2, 6.86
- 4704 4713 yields 0.3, 6.56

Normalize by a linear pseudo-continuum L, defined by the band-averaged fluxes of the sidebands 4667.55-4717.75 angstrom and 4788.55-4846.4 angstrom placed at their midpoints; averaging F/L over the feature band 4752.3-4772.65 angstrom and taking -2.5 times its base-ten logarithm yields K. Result 0.043 mag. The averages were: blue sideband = 6.82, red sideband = 7.16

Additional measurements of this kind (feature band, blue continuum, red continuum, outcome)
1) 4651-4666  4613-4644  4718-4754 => 0.05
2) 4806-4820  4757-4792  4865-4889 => -0.08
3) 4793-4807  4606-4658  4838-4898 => -0.06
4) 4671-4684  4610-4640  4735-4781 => 0.05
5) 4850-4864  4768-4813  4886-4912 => 0.08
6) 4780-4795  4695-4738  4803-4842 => 0.05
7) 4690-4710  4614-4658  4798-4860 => 0.02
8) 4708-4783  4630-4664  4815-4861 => -0.01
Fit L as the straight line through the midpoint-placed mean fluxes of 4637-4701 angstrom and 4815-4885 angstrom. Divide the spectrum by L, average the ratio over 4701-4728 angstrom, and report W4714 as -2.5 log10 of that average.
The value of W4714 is -0.02 mag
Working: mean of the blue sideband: 6.79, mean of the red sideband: 6.86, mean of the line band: 6.92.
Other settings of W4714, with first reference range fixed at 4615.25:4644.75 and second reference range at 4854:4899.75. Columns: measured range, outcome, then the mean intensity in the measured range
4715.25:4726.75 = -0.056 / 7.22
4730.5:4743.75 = -0.049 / 7.16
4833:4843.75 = -0.085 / 7.28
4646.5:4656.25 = 0.006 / 6.91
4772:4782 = -0.020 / 6.92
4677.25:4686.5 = -0.003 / 6.92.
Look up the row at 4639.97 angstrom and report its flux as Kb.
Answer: 6.758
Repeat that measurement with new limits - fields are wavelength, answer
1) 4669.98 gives 6.408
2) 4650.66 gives 7.04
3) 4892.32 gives 6.896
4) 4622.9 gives 6.999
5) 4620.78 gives 7.191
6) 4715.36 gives 7.297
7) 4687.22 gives 7.095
